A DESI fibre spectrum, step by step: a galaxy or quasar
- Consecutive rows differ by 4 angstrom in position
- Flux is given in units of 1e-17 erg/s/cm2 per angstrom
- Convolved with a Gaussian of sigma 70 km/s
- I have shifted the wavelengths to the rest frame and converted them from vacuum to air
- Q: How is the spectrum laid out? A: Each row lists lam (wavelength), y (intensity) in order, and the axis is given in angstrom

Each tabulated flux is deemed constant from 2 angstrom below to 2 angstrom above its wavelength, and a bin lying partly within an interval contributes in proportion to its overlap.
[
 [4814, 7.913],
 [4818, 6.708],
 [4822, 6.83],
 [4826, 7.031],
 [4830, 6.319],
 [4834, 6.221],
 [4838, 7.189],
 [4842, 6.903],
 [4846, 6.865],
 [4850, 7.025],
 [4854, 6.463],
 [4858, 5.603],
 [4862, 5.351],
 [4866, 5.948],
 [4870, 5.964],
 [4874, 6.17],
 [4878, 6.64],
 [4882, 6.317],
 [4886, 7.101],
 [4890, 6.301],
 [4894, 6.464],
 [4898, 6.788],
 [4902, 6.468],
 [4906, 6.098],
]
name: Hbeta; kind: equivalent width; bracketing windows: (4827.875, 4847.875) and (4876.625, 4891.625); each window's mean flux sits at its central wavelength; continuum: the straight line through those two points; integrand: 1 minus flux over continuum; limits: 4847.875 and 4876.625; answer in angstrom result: 2.4 angstrom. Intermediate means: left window 6.7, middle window 6.09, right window 6.59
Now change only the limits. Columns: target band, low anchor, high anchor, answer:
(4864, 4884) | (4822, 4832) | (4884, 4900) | 1.4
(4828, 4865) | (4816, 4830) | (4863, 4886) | 0.7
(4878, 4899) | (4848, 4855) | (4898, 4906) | -0.1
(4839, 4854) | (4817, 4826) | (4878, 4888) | -0.2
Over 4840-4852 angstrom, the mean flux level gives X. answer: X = 6.93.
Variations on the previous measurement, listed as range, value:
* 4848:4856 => 6.74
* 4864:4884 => 6.21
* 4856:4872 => 5.72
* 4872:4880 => 6.4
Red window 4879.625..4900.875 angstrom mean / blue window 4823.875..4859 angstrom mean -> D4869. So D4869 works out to 0.99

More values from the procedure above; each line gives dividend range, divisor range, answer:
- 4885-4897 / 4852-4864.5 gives 1.14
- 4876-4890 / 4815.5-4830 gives 0.97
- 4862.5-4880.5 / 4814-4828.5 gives 0.88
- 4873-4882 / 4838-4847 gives 0.92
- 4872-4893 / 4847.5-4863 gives 1.05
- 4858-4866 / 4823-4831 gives 0.83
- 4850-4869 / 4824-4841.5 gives 0.89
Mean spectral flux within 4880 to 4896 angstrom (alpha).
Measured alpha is 6.55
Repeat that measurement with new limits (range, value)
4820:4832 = 6.73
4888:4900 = 6.52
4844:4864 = 6.26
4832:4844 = 6.77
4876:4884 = 6.48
